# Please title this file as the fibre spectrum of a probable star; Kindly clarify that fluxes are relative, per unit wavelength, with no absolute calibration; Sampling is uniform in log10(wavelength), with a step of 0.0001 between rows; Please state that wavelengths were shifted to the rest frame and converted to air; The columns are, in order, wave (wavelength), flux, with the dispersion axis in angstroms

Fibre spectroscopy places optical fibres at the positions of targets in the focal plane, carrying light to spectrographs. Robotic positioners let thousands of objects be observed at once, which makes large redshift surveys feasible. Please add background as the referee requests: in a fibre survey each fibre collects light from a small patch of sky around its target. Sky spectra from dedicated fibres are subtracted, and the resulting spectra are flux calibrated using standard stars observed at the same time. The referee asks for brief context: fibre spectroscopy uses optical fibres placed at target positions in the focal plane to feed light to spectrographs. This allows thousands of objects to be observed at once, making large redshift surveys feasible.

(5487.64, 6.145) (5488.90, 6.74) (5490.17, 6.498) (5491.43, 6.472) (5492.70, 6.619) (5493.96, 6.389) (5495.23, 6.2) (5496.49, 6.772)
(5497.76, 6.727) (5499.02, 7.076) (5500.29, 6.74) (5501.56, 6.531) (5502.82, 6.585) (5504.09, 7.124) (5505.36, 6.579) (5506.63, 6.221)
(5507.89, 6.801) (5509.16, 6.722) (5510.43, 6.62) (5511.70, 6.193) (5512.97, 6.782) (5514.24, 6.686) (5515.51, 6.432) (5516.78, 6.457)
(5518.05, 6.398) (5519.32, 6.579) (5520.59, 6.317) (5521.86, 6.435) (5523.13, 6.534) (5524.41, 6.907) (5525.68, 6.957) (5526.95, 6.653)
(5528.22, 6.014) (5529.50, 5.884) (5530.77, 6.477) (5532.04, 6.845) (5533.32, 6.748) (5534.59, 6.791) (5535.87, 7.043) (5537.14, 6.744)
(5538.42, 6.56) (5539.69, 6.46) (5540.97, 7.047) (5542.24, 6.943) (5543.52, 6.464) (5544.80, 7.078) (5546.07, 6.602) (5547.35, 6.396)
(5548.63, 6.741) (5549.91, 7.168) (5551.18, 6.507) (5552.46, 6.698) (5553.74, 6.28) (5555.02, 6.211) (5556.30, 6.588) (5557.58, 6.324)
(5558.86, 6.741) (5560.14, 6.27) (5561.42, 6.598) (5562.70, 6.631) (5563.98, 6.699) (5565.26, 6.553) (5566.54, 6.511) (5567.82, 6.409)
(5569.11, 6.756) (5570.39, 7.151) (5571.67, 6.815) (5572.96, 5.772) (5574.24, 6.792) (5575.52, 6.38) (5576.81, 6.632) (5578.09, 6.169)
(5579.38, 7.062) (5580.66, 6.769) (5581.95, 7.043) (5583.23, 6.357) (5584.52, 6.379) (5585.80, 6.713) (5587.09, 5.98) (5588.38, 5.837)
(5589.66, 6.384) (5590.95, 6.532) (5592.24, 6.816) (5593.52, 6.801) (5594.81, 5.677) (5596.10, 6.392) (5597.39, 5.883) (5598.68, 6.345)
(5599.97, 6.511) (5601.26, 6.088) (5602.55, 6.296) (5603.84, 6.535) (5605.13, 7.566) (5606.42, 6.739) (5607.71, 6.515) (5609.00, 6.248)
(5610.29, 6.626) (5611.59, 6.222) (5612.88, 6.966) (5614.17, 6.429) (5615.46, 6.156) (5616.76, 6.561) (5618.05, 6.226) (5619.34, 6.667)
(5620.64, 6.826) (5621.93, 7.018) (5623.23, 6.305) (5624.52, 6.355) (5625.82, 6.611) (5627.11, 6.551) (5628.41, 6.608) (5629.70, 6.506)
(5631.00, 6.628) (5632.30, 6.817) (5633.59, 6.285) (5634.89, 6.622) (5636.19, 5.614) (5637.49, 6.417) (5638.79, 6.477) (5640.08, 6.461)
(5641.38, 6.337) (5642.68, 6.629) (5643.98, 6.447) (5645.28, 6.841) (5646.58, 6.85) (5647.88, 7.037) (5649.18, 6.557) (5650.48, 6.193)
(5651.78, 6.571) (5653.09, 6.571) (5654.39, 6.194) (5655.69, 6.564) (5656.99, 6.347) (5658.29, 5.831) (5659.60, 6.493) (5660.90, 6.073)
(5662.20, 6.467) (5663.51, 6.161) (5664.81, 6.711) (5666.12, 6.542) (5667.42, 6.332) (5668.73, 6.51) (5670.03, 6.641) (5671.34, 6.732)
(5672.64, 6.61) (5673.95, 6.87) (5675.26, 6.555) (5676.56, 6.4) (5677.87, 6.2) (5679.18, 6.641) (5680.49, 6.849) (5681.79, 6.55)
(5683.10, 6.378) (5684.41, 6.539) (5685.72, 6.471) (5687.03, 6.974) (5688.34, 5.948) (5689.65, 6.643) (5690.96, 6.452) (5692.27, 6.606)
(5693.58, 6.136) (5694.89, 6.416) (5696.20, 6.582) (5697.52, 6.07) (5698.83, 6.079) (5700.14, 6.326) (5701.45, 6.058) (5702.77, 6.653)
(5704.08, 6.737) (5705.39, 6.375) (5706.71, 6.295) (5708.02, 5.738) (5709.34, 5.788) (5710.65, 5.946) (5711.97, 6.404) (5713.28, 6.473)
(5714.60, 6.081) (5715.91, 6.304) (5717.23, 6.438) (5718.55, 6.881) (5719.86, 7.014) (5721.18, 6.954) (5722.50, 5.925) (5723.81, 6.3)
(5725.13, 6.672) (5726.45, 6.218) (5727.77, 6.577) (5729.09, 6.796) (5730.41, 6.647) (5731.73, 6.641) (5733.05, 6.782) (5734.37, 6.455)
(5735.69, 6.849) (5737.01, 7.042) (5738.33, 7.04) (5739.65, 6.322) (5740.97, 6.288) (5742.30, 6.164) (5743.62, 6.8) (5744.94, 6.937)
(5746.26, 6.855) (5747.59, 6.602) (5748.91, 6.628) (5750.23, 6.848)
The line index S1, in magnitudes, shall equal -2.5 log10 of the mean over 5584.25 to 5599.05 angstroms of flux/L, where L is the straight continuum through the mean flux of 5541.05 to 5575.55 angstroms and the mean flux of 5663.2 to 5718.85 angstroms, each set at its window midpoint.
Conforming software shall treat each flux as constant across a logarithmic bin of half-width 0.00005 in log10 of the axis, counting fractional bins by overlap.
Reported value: 0.04 mag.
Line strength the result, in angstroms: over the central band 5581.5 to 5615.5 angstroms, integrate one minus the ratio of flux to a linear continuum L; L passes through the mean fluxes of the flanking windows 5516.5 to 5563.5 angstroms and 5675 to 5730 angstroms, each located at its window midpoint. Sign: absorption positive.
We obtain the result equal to 0.4 angstroms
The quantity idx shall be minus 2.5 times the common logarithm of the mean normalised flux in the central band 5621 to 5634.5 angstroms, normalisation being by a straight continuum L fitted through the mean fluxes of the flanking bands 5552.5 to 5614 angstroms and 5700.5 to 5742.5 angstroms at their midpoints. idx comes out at -0.01 mag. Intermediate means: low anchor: 6.5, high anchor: 6.47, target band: 6.58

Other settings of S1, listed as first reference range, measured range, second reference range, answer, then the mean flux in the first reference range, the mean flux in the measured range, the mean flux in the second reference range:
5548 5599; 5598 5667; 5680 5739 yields 0.000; 6.51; 6.49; 6.47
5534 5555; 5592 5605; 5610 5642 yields 0.032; 6.7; 6.37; 6.49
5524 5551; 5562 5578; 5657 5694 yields 0.010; 6.69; 6.58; 6.48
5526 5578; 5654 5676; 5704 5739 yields 0.012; 6.6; 6.45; 6.49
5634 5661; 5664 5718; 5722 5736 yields 0.012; 6.44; 6.42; 6.53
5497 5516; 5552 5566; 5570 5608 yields 0.008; 6.66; 6.51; 6.49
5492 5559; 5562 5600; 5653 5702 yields 0.009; 6.61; 6.49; 6.43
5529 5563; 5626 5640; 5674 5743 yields 0.013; 6.63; 6.46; 6.46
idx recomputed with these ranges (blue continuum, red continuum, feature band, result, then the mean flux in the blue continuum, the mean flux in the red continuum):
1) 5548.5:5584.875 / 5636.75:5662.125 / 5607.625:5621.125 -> 0.005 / 6.59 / 6.47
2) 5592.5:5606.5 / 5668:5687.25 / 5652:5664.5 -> 0.039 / 6.44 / 6.58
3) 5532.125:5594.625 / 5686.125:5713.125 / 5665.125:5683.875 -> -0.032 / 6.6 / 6.32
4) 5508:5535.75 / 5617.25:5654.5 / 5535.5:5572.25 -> -0.017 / 6.56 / 6.53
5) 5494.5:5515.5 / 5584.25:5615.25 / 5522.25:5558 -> -0.011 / 6.64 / 6.43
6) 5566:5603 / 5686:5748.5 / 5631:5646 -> 0.001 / 6.46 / 6.48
